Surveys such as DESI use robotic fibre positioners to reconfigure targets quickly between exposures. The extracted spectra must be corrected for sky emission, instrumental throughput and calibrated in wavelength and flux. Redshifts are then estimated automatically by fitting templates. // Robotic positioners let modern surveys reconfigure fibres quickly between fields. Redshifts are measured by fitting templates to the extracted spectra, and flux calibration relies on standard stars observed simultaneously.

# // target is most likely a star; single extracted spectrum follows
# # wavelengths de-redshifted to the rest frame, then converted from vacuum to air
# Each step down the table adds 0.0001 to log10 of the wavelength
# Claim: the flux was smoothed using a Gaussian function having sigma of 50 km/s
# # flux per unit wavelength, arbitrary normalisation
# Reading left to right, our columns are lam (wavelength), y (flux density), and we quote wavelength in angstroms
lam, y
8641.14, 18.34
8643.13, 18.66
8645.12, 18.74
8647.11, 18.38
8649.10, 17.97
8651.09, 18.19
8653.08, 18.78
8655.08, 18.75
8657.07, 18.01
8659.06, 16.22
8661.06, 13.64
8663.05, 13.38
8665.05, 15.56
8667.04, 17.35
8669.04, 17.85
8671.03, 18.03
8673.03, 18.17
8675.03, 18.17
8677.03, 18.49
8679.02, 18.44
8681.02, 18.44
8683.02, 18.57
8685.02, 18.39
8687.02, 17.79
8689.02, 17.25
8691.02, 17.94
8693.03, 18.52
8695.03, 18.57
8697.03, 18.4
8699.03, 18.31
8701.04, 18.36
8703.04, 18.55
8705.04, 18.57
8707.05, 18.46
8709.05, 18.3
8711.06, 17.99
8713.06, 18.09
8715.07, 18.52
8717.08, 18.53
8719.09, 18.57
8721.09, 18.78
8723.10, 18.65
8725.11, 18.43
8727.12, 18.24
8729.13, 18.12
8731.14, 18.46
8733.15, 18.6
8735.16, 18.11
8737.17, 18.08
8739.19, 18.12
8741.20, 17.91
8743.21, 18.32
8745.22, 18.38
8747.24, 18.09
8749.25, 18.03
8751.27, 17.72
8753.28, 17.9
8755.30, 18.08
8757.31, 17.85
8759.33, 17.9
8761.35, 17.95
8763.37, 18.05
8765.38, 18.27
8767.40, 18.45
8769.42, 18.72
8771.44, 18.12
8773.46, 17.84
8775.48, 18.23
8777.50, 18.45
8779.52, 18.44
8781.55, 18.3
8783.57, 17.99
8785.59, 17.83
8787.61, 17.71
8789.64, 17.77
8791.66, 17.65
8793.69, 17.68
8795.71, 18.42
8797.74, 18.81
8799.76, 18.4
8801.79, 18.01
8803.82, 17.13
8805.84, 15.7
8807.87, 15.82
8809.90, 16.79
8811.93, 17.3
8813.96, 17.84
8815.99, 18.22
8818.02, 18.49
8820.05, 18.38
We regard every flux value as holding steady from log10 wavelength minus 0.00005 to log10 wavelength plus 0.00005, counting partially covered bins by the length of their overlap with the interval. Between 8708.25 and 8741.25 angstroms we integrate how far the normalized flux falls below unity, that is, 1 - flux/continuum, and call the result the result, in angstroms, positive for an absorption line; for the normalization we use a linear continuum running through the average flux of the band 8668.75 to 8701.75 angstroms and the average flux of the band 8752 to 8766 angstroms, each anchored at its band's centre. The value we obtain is -0.4 angstroms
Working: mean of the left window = 18.2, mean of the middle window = 18.3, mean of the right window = 18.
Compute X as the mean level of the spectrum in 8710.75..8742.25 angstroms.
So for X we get 18.3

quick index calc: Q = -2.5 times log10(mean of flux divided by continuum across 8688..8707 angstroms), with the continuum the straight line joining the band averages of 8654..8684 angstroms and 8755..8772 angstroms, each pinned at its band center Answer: -0.045 mag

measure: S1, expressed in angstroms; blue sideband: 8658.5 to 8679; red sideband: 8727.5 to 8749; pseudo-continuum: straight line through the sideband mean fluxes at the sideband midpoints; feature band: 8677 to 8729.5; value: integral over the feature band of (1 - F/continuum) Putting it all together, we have -2.6 angstroms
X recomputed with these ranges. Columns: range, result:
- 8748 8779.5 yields 18.1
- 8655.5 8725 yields 17.9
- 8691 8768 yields 18.3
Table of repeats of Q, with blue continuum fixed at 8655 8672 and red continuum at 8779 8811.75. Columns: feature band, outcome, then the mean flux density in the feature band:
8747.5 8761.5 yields -0.042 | 17.9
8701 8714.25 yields -0.094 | 18.3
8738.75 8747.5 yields -0.063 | 18.2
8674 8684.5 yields -0.115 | 18.4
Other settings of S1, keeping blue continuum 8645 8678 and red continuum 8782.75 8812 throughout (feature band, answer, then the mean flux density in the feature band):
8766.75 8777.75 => -0.5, 18.3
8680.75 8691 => -0.4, 18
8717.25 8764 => -2.0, 18.2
